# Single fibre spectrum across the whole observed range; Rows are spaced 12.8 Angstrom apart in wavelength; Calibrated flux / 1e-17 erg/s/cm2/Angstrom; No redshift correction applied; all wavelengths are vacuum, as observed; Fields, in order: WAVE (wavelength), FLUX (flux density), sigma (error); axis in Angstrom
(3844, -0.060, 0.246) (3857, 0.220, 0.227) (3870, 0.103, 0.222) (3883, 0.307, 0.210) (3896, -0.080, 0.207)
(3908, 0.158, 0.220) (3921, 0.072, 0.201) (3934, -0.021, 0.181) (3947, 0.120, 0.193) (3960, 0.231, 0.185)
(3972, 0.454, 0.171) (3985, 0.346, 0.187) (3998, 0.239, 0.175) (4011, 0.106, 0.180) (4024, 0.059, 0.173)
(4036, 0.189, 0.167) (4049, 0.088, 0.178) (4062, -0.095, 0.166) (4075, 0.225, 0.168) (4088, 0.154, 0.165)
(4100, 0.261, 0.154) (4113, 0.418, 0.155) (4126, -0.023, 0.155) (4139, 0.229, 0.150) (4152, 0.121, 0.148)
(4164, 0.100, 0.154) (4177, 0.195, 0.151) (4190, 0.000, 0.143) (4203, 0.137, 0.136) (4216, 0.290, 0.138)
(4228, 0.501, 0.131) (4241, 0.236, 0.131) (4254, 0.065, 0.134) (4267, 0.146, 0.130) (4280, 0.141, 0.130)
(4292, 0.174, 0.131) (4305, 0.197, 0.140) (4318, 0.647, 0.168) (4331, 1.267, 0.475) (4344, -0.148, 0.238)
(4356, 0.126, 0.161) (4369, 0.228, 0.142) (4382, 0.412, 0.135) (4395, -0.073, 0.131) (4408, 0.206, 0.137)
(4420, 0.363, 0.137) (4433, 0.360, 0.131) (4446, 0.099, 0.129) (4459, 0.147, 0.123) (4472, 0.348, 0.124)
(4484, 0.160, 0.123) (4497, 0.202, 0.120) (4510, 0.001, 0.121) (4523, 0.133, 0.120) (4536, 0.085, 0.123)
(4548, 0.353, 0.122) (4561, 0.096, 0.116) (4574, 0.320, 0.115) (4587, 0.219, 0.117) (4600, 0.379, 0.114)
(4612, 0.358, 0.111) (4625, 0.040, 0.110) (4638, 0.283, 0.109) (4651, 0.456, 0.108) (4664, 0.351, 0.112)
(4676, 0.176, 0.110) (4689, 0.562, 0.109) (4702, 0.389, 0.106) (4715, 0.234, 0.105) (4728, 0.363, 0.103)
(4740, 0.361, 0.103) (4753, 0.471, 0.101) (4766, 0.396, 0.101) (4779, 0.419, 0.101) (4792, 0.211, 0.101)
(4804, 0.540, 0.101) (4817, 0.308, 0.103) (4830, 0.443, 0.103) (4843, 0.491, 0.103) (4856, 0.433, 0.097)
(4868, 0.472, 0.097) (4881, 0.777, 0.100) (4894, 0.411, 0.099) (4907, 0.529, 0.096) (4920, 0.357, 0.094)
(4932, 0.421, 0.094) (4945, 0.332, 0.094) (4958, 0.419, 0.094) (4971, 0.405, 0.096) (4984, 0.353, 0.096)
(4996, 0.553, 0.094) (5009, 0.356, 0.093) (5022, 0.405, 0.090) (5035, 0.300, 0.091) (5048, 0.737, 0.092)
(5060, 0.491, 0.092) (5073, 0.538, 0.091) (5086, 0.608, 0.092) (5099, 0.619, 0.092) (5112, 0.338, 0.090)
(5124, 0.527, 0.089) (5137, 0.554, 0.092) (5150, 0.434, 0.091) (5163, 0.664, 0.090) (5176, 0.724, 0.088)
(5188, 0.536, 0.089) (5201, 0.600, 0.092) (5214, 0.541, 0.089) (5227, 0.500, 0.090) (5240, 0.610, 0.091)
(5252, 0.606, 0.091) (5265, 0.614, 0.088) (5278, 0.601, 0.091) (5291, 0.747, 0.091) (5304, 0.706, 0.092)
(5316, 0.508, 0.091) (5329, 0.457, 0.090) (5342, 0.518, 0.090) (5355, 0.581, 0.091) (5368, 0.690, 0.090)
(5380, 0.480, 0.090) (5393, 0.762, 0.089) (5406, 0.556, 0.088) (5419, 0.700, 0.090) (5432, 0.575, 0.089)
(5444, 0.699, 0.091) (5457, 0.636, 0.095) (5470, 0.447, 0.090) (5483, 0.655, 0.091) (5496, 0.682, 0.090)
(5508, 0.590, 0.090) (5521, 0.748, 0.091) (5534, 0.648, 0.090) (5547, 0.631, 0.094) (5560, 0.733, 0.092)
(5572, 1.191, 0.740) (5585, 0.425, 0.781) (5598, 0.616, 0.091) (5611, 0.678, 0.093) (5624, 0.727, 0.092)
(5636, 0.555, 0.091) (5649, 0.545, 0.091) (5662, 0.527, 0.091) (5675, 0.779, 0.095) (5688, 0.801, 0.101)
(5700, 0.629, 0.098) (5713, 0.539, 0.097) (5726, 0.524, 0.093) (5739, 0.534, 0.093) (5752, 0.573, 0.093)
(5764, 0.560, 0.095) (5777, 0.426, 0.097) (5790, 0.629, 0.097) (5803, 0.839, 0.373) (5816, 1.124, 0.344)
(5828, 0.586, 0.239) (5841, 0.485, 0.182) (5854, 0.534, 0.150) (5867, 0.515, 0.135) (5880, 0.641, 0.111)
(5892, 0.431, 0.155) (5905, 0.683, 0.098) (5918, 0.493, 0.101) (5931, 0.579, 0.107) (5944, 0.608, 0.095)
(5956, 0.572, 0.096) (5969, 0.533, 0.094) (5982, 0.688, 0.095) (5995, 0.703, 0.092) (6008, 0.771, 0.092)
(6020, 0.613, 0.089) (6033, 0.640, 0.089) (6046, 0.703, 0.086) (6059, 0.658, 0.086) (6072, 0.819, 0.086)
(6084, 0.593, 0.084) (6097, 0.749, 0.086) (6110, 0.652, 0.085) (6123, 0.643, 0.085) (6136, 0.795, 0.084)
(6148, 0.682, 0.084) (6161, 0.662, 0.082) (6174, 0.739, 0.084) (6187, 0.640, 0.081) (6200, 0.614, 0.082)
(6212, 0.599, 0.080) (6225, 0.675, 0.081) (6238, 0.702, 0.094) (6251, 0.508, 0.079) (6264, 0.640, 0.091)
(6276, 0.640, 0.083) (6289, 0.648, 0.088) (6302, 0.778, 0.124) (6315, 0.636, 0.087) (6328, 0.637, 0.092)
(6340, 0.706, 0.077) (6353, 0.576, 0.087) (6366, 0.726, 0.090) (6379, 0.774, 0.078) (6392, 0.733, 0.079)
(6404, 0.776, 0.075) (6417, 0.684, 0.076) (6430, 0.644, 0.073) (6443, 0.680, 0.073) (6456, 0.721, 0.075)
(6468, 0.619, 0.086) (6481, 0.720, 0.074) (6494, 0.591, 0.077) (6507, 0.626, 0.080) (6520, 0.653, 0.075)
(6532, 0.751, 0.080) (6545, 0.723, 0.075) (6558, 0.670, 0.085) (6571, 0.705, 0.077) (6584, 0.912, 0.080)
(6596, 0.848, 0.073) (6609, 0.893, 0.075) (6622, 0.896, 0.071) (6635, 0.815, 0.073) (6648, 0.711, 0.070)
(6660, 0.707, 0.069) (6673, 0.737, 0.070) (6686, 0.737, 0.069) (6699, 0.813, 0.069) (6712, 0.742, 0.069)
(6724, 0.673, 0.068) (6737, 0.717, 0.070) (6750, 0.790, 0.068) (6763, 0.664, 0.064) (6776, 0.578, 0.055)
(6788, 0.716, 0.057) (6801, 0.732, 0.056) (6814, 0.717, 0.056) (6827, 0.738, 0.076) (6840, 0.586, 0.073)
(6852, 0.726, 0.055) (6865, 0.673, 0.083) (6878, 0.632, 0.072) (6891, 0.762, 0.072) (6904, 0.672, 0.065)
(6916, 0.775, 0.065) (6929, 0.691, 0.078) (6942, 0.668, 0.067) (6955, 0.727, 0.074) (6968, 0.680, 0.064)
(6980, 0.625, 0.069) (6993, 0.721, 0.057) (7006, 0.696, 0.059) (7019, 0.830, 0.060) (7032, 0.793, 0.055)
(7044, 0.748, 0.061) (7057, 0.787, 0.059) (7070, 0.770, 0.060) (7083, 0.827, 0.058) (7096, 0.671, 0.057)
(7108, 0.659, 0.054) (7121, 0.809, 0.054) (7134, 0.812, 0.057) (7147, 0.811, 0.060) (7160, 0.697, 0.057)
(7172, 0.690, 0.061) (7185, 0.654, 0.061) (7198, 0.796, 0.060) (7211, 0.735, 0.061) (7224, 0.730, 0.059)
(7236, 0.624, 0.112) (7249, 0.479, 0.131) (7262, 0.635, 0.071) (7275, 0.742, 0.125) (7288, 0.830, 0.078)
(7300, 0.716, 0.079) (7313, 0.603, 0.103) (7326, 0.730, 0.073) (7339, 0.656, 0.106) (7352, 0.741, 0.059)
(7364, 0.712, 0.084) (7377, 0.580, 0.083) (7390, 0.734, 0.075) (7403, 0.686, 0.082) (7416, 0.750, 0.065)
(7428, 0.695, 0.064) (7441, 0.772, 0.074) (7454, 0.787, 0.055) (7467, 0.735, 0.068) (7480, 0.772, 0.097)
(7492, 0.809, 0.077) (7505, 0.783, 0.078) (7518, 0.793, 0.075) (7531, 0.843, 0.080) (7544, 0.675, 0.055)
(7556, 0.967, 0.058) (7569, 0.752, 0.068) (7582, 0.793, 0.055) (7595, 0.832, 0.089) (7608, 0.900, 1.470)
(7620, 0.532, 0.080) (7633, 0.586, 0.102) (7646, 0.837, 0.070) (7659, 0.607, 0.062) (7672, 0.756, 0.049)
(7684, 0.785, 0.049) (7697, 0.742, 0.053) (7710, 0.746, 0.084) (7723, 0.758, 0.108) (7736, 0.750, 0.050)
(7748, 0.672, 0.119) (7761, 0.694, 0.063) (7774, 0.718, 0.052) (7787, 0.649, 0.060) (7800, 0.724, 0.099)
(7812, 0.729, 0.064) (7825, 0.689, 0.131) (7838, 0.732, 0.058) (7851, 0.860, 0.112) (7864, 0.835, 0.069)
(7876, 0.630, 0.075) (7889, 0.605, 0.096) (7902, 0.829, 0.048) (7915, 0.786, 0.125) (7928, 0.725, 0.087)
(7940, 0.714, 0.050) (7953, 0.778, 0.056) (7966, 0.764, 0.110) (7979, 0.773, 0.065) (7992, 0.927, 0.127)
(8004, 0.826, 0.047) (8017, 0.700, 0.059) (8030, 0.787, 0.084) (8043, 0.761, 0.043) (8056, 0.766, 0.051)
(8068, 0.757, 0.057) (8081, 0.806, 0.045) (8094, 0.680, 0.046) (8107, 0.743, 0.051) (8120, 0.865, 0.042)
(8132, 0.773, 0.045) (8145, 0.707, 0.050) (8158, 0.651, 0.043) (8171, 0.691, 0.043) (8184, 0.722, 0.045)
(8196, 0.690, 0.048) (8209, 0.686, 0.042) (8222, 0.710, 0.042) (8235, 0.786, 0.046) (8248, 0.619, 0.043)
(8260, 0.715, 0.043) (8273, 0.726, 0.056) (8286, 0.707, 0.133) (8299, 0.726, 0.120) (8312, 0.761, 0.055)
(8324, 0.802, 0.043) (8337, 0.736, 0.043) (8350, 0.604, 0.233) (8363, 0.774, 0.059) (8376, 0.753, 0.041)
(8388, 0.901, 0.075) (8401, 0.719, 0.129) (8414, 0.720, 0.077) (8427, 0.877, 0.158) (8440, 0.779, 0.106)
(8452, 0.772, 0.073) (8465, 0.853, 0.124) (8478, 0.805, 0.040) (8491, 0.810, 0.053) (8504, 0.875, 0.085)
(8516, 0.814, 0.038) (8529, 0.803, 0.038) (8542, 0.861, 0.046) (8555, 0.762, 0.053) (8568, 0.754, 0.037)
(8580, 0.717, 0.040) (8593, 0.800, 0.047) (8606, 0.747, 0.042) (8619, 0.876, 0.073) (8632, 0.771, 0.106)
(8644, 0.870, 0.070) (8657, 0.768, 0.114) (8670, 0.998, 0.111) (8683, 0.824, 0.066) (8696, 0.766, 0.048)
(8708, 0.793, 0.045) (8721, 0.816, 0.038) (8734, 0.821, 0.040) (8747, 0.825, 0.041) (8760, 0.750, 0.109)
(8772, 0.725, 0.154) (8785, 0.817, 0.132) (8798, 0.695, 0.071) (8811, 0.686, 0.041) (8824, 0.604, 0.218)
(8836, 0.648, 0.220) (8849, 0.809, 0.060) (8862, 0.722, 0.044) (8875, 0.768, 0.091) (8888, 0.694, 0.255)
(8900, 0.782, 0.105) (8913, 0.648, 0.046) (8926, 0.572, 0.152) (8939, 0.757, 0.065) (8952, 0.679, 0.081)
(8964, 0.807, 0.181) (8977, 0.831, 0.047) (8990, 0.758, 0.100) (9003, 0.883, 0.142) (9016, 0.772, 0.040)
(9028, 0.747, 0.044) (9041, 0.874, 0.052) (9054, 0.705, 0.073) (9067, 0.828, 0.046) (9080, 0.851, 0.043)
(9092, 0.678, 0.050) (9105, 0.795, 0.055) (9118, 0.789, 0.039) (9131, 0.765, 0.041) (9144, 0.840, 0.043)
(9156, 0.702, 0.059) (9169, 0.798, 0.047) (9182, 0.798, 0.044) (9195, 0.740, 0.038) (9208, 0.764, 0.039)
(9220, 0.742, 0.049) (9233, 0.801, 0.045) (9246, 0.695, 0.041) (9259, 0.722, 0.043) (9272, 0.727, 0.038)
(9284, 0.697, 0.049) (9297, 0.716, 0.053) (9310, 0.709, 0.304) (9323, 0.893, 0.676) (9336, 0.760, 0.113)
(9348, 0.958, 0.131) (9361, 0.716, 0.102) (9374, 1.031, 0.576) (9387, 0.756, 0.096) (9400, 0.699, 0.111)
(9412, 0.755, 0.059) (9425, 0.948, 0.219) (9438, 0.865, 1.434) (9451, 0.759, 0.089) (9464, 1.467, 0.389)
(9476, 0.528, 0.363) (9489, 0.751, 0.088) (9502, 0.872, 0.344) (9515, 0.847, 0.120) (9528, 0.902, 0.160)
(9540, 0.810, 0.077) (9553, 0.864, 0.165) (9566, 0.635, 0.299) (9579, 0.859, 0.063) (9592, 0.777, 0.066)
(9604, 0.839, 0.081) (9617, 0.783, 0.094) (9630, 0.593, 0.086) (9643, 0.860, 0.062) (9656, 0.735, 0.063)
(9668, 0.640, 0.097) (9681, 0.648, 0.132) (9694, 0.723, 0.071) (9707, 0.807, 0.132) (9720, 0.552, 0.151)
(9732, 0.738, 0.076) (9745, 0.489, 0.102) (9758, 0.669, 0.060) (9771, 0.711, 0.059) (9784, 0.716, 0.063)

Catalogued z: 0.15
